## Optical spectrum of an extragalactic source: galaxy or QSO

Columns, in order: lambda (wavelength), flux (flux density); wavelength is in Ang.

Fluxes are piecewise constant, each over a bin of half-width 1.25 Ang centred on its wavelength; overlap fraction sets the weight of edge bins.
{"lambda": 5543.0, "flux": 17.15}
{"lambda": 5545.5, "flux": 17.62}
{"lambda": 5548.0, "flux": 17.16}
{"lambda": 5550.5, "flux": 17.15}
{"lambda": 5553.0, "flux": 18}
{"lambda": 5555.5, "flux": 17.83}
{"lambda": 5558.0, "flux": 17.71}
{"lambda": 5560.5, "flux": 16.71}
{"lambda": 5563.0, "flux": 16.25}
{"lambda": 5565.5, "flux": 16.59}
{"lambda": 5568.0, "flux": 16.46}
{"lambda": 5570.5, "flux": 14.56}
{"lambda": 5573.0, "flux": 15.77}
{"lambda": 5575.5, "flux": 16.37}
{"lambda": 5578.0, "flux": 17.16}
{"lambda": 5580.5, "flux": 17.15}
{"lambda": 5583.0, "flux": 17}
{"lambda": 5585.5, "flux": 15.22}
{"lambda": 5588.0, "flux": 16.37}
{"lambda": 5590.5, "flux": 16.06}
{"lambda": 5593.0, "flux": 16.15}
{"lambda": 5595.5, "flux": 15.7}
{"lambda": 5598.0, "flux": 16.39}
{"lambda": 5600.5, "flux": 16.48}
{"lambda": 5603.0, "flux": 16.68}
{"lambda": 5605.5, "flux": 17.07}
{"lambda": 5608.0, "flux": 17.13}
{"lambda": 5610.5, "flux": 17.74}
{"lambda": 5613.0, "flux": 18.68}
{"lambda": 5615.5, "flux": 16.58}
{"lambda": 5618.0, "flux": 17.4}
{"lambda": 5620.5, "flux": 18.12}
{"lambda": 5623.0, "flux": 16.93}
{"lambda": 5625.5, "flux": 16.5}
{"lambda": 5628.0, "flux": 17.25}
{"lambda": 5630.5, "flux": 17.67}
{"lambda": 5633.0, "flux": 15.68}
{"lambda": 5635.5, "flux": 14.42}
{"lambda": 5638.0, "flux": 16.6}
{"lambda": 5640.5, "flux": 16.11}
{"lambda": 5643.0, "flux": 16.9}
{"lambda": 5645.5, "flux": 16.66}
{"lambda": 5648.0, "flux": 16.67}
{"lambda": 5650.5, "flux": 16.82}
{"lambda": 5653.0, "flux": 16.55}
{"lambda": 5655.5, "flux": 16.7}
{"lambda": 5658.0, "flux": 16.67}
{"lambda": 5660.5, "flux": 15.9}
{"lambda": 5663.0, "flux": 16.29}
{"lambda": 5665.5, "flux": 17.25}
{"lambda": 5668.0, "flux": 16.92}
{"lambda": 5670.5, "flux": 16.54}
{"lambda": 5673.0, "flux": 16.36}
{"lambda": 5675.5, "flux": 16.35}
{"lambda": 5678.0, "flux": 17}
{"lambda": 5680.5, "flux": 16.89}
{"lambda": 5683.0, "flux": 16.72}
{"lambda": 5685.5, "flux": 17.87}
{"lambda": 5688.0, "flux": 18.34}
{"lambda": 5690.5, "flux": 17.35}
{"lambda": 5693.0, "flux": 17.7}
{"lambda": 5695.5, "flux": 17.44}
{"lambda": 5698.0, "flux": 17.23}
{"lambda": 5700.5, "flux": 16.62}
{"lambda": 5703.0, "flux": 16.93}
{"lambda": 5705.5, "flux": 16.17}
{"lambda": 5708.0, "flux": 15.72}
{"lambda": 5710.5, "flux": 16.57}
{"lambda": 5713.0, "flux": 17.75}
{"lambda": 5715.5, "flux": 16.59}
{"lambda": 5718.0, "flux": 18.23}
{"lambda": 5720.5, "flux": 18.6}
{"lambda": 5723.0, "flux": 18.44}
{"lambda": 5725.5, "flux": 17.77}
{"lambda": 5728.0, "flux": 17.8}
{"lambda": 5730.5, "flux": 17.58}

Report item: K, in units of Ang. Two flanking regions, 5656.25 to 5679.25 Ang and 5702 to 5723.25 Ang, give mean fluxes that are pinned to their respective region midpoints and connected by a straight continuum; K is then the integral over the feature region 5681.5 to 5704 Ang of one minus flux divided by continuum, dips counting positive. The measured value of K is -0.59 Ang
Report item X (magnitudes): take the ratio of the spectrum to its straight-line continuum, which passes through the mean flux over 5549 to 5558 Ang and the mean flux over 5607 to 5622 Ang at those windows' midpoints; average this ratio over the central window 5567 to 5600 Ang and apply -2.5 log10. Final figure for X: 0.09 mag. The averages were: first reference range 17.7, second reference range 17.6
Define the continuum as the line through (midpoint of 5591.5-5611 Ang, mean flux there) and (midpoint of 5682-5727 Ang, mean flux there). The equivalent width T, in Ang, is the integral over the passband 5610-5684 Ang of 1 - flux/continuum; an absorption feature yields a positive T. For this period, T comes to 0.8 Ang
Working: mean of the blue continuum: 16.6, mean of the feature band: 16.8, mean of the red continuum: 17.3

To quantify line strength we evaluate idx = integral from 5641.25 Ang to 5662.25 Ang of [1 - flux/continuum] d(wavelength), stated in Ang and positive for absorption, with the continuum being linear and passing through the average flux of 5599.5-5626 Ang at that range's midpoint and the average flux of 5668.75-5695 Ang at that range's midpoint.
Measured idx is 0.7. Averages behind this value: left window 17.2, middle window 16.6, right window 17.1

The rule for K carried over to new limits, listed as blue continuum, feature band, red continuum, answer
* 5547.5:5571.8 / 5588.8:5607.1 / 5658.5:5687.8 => 0.48 Ang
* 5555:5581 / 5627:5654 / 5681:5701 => 0.92 Ang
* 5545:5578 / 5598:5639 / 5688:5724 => 0.13 Ang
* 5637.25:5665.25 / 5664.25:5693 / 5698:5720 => -0.61 Ang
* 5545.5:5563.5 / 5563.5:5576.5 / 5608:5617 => 1.07 Ang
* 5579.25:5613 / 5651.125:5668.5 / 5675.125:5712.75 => 0.29 Ang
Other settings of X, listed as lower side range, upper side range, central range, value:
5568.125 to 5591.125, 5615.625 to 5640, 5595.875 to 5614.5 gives -0.04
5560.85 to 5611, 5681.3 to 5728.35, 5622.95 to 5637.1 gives 0.02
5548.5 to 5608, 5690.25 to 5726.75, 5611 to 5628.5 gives -0.04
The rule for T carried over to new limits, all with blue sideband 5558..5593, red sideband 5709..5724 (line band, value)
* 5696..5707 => 0.5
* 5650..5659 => 0.2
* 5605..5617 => -0.6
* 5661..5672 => 0.3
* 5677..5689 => 0.0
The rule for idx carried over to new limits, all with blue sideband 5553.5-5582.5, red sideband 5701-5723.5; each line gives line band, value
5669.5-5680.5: 0.28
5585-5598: 0.58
